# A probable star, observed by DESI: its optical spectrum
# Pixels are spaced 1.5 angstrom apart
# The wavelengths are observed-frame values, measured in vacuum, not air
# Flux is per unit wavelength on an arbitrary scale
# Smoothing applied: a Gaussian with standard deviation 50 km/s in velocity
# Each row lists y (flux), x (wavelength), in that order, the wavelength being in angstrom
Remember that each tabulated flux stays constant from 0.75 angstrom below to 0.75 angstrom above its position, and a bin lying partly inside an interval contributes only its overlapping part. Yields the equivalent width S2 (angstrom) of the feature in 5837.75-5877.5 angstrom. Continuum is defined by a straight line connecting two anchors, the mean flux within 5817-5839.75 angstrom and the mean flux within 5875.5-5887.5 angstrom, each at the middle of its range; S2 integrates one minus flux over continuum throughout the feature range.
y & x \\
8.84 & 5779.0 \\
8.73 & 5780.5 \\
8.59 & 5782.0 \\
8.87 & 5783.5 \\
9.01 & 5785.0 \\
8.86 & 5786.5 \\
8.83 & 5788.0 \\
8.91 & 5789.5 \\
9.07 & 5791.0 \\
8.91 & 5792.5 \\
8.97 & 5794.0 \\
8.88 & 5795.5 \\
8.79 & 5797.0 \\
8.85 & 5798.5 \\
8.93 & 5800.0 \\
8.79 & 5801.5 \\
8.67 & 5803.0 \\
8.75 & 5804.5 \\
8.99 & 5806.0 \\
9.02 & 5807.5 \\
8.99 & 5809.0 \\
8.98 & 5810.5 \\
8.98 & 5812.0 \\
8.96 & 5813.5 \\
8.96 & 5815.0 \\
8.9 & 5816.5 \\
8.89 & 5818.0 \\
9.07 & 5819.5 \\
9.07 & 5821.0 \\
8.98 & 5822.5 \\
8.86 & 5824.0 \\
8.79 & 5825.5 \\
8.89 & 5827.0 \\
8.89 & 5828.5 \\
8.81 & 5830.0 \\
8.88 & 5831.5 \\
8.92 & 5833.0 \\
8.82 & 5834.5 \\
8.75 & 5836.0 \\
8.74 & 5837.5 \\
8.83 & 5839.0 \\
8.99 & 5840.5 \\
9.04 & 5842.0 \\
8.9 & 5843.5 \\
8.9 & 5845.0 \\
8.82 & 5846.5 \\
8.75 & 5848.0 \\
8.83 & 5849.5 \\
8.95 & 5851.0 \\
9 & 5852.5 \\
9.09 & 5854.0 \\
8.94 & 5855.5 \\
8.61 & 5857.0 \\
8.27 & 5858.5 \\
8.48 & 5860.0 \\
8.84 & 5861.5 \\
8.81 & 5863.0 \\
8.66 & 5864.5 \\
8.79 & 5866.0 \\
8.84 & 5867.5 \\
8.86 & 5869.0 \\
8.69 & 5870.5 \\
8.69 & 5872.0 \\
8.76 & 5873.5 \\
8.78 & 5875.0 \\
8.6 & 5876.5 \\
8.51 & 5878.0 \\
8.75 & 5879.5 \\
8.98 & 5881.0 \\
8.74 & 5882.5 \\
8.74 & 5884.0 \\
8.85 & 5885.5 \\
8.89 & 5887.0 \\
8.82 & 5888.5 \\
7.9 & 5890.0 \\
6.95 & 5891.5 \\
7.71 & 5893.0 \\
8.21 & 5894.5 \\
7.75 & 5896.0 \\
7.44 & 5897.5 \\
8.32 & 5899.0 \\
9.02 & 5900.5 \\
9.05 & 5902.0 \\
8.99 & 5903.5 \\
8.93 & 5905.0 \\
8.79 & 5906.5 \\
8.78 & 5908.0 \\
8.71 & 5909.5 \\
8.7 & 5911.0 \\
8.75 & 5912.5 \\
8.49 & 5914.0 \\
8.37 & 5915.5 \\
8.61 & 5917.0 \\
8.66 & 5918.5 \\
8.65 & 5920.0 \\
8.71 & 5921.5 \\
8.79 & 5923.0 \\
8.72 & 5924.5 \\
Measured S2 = 0.1 angstrom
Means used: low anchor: 8.88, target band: 8.79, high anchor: 8.76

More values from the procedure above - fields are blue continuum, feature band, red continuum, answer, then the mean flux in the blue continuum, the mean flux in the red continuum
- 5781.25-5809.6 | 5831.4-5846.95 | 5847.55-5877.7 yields -0.13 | 8.88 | 8.76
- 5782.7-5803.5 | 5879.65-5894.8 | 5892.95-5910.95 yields 0.29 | 8.88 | 8.51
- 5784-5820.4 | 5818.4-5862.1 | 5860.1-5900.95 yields -0.67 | 8.92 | 8.51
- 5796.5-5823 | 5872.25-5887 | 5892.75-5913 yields -0.21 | 8.92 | 8.53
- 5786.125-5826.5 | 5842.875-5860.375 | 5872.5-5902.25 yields -0.32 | 8.91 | 8.43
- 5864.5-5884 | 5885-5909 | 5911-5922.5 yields 0.77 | 8.75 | 8.62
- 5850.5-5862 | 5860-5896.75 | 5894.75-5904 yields 0.16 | 8.77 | 8.4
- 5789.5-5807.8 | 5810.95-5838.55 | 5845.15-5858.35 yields -0.10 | 8.88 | 8.85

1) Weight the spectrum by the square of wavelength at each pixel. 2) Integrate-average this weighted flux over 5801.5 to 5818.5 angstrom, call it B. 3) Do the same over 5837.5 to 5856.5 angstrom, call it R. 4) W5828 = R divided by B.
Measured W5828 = 1.01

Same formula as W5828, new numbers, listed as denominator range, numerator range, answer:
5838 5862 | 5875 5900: 0.96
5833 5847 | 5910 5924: 1.00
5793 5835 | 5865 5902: 0.98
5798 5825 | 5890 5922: 0.98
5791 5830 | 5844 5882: 1.00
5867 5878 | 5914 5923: 1.00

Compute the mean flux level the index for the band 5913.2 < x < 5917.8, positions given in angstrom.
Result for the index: 8.49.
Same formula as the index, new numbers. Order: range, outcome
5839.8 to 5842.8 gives 9.01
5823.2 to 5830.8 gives 8.85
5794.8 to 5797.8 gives 8.83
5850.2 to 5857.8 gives 8.91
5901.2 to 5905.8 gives 8.99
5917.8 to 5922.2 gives 8.67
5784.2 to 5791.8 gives 8.94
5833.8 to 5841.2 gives 8.82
